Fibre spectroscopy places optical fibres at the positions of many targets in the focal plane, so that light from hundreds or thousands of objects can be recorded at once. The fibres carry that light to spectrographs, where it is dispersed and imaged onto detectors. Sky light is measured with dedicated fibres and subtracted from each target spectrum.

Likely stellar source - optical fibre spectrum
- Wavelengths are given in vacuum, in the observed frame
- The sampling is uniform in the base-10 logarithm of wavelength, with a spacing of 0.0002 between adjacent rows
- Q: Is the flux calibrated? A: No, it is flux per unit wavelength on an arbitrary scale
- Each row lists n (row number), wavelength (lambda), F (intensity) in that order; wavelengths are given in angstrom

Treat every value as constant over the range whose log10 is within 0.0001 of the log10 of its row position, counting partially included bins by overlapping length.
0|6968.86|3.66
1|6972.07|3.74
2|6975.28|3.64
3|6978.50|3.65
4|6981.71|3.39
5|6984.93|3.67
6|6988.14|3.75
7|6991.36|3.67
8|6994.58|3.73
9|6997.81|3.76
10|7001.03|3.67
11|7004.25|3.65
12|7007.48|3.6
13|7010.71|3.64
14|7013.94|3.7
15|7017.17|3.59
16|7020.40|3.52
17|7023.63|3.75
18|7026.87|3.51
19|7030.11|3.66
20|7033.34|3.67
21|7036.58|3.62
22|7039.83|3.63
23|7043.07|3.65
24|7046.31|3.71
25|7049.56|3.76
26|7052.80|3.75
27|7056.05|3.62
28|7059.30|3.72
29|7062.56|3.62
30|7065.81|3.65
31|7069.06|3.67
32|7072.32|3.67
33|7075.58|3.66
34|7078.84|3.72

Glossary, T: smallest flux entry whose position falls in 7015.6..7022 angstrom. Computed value 3.52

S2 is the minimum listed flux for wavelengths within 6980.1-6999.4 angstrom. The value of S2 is 3.39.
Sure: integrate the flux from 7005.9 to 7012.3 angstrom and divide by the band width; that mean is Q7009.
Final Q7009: 3.62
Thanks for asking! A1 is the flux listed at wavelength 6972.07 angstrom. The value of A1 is 3.74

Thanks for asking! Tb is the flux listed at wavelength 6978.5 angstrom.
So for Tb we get 3.65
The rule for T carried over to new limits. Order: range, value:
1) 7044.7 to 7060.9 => 3.62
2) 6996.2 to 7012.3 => 3.6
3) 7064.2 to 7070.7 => 3.65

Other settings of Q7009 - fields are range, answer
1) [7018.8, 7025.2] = 3.64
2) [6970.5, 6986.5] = 3.62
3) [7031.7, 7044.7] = 3.64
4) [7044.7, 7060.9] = 3.71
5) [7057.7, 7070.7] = 3.66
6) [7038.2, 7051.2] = 3.69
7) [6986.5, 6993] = 3.71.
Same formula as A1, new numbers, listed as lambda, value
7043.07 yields 3.65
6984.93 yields 3.67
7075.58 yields 3.66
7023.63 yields 3.75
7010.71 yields 3.64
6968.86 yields 3.66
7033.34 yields 3.67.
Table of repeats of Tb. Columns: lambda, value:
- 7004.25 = 3.65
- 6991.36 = 3.67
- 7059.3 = 3.72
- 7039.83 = 3.63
